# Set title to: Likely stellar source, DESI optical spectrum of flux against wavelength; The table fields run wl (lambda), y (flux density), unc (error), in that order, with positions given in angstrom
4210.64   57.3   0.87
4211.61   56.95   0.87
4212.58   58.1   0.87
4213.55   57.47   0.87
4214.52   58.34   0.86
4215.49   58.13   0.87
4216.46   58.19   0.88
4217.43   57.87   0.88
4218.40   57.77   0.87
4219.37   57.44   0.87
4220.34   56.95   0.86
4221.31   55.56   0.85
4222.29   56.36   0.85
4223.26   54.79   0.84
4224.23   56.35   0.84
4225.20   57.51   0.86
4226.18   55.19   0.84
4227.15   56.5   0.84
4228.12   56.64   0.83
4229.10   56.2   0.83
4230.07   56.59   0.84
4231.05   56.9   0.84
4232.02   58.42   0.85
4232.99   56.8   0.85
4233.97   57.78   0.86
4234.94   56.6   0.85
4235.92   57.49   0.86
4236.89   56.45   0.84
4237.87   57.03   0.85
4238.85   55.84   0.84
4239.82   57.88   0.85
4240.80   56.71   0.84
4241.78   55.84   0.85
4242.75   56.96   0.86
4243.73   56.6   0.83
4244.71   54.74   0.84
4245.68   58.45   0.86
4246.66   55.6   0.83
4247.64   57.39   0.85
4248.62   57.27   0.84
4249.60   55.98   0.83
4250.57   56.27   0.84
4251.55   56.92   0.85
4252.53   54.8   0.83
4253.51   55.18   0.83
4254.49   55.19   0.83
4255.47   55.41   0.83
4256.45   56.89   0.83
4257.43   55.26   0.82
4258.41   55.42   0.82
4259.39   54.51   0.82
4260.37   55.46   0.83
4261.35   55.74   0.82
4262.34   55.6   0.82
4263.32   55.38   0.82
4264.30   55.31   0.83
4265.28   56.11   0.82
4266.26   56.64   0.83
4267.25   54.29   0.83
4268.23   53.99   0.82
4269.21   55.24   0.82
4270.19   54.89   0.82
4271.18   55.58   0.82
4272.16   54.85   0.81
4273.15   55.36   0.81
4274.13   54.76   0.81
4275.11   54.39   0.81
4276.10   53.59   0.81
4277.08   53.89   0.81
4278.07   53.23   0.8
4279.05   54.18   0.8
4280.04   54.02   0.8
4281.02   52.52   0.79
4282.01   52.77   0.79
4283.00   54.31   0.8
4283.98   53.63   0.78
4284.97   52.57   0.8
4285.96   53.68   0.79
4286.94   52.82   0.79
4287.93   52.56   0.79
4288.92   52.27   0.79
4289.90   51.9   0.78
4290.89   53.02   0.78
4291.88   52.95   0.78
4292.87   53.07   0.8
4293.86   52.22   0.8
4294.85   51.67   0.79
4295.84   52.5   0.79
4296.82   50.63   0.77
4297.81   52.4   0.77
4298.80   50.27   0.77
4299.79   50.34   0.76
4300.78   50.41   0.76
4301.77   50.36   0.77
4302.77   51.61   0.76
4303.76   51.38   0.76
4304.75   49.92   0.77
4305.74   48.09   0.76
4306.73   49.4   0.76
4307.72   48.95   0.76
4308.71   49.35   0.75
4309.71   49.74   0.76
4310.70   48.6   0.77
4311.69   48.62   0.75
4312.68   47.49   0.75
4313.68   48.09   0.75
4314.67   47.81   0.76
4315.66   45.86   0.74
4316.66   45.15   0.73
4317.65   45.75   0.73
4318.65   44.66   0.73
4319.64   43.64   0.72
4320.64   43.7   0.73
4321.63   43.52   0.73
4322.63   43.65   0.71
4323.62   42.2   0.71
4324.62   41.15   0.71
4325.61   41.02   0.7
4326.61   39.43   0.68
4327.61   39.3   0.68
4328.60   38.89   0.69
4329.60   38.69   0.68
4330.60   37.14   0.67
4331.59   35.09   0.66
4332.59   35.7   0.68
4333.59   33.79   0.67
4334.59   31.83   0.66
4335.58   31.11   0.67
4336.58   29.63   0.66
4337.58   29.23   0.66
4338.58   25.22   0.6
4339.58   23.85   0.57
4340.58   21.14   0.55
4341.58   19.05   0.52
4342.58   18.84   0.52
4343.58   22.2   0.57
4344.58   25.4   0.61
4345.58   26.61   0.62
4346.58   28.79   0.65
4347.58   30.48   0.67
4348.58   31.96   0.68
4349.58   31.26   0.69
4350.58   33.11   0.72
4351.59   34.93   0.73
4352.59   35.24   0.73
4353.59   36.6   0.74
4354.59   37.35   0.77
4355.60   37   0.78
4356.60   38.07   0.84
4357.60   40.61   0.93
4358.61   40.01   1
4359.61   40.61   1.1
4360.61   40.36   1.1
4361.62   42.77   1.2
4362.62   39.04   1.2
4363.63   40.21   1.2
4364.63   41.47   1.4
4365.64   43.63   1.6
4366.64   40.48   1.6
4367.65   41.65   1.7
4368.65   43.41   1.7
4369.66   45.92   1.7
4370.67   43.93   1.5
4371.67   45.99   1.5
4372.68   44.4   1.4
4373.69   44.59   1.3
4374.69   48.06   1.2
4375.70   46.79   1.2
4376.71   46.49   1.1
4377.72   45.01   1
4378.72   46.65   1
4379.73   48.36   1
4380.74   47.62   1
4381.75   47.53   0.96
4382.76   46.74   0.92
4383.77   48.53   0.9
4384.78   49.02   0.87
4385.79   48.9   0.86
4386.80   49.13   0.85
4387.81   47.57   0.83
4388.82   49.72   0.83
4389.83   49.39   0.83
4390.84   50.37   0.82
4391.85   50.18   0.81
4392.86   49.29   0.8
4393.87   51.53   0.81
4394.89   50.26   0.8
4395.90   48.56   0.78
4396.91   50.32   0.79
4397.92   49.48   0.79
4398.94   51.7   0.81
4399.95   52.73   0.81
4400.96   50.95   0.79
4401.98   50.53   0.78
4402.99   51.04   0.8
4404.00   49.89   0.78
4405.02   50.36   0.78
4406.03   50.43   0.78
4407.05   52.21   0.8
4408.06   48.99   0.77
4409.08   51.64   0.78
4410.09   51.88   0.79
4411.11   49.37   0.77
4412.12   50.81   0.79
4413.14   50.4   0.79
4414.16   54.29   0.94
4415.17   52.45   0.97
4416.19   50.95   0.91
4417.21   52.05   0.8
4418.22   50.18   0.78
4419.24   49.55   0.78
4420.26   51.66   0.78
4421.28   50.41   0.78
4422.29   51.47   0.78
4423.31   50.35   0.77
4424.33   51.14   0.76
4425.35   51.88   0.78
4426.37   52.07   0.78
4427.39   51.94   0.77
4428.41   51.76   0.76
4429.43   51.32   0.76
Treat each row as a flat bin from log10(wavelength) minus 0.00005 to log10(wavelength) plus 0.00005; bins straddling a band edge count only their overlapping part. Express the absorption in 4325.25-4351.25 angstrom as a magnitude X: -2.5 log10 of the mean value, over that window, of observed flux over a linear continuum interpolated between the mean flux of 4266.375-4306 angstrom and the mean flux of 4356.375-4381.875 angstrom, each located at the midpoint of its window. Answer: 0.47 mag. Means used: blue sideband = 52.9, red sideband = 43.6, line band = 30.7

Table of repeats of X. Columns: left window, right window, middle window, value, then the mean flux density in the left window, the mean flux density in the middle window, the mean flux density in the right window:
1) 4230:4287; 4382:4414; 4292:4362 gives 0.30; 55.5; 40.2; 50.1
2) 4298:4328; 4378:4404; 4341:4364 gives 0.40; 46.7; 33.4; 49.4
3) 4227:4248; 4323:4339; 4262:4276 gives -0.11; 56.8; 55.1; 35.7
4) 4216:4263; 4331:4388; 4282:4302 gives -0.08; 56.4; 52.2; 38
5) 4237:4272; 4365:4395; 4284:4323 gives 0.06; 55.9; 49.6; 47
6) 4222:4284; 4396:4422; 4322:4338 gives 0.40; 55.7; 36.8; 50.9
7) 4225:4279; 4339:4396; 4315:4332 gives 0.11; 55.9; 41.8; 40.6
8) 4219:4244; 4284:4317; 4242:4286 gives -0.03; 56.7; 55.1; 50.5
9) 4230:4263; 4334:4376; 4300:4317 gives -0.10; 56.3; 48.9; 35.5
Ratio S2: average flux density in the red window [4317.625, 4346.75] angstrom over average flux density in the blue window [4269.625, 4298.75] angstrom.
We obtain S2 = 0.64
